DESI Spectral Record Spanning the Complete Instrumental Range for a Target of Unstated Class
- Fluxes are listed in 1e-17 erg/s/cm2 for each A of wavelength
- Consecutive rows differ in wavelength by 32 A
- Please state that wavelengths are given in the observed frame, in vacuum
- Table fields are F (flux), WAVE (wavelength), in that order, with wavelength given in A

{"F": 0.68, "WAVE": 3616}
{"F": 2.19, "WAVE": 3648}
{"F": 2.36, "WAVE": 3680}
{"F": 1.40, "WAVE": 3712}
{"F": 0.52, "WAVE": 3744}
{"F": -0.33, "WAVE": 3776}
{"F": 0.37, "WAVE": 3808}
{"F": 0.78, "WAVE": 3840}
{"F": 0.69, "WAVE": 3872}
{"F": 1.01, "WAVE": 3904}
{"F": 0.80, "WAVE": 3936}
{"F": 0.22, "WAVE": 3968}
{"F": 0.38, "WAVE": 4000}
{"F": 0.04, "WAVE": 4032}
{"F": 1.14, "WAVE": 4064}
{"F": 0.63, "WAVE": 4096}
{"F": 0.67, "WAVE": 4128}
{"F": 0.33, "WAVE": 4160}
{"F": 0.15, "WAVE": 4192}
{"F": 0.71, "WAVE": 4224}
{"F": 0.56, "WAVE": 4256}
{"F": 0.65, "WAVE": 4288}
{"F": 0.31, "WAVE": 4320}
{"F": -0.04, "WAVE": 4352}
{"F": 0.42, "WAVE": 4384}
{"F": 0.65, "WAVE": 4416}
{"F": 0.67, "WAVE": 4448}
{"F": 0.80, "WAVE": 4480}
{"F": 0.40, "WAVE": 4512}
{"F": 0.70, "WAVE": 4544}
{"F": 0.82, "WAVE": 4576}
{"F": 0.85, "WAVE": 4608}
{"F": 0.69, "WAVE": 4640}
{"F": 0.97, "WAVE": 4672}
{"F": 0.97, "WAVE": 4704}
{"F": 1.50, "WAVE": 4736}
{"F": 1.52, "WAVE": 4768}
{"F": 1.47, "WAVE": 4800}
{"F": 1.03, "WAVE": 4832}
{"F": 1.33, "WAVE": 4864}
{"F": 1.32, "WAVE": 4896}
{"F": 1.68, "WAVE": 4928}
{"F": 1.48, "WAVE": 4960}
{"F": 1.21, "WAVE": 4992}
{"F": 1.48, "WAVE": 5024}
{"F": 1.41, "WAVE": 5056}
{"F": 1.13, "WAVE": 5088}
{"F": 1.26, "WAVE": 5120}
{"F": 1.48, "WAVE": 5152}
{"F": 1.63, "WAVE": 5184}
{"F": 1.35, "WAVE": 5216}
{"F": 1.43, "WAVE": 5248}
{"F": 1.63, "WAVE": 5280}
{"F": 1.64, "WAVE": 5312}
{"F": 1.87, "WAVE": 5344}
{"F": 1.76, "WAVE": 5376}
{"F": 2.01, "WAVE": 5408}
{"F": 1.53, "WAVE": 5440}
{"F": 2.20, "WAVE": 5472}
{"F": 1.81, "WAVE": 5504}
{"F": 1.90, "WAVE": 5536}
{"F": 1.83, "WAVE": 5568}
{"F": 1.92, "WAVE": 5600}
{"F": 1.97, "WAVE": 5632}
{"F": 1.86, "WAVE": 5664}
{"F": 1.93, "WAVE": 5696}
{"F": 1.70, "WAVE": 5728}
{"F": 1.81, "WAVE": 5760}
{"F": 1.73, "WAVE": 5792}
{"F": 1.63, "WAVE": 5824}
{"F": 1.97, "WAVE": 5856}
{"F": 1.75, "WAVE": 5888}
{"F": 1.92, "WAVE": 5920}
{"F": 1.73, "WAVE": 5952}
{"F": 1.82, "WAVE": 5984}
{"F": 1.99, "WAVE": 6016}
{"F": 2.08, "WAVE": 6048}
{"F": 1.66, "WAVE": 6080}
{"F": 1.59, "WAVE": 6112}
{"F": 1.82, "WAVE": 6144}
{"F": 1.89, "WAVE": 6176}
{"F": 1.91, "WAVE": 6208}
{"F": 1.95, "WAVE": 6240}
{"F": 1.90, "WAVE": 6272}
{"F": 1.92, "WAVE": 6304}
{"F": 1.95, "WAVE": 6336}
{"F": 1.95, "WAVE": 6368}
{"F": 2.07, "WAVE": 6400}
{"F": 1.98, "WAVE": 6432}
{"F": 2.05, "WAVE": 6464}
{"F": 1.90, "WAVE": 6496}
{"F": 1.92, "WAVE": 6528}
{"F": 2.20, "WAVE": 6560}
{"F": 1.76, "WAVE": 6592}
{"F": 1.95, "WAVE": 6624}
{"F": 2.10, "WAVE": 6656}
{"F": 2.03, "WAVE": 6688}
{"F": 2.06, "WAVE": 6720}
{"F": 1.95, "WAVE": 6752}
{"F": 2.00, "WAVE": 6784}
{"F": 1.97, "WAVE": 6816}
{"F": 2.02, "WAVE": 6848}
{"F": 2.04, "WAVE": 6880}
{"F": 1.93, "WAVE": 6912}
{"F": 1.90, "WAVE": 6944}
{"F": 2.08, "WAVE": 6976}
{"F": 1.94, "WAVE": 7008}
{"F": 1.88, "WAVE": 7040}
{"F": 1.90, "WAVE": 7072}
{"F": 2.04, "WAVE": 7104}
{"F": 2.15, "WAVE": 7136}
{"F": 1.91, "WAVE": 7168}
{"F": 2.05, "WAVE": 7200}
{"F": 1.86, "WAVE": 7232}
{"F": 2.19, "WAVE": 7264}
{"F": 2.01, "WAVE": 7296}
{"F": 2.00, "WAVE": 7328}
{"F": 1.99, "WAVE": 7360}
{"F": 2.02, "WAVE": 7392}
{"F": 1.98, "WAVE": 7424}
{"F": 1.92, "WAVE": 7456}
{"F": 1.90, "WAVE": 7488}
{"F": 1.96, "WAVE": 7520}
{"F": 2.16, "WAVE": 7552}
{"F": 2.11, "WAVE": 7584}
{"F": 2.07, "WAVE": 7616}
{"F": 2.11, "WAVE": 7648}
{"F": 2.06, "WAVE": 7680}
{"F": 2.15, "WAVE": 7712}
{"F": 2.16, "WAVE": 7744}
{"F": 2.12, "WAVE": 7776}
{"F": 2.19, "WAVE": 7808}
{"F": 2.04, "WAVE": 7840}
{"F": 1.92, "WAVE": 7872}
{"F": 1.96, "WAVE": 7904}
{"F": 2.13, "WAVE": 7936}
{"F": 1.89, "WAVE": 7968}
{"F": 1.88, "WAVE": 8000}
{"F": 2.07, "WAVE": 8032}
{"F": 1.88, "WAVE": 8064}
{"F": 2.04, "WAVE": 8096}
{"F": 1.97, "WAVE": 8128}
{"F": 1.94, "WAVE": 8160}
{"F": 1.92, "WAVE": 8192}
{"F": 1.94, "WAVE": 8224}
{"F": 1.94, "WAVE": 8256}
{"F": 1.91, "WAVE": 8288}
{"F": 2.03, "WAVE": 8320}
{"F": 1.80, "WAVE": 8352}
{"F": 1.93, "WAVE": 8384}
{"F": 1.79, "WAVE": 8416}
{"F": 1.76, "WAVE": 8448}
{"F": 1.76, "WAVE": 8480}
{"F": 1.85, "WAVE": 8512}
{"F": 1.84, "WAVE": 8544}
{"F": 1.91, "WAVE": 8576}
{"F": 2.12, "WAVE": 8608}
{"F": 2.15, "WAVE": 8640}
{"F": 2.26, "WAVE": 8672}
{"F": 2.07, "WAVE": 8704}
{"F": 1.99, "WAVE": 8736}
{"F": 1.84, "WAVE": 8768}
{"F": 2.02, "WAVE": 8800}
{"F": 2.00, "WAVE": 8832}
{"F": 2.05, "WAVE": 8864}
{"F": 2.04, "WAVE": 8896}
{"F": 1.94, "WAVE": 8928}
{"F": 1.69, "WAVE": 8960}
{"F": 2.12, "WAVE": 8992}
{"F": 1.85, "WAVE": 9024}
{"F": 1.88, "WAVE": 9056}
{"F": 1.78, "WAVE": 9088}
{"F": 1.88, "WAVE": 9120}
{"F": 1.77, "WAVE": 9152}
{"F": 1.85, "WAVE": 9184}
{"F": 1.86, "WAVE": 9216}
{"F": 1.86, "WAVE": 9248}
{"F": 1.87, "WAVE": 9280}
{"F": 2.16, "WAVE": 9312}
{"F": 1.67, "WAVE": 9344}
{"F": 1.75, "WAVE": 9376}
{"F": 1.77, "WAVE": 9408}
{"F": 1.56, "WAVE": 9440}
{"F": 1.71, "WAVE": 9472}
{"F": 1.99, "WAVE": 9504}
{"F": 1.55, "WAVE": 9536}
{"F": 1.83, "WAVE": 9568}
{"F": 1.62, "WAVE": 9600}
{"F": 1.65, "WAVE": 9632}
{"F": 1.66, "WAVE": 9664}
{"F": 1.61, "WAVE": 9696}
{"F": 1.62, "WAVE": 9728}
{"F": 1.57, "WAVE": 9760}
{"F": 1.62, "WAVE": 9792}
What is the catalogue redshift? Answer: 0.180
